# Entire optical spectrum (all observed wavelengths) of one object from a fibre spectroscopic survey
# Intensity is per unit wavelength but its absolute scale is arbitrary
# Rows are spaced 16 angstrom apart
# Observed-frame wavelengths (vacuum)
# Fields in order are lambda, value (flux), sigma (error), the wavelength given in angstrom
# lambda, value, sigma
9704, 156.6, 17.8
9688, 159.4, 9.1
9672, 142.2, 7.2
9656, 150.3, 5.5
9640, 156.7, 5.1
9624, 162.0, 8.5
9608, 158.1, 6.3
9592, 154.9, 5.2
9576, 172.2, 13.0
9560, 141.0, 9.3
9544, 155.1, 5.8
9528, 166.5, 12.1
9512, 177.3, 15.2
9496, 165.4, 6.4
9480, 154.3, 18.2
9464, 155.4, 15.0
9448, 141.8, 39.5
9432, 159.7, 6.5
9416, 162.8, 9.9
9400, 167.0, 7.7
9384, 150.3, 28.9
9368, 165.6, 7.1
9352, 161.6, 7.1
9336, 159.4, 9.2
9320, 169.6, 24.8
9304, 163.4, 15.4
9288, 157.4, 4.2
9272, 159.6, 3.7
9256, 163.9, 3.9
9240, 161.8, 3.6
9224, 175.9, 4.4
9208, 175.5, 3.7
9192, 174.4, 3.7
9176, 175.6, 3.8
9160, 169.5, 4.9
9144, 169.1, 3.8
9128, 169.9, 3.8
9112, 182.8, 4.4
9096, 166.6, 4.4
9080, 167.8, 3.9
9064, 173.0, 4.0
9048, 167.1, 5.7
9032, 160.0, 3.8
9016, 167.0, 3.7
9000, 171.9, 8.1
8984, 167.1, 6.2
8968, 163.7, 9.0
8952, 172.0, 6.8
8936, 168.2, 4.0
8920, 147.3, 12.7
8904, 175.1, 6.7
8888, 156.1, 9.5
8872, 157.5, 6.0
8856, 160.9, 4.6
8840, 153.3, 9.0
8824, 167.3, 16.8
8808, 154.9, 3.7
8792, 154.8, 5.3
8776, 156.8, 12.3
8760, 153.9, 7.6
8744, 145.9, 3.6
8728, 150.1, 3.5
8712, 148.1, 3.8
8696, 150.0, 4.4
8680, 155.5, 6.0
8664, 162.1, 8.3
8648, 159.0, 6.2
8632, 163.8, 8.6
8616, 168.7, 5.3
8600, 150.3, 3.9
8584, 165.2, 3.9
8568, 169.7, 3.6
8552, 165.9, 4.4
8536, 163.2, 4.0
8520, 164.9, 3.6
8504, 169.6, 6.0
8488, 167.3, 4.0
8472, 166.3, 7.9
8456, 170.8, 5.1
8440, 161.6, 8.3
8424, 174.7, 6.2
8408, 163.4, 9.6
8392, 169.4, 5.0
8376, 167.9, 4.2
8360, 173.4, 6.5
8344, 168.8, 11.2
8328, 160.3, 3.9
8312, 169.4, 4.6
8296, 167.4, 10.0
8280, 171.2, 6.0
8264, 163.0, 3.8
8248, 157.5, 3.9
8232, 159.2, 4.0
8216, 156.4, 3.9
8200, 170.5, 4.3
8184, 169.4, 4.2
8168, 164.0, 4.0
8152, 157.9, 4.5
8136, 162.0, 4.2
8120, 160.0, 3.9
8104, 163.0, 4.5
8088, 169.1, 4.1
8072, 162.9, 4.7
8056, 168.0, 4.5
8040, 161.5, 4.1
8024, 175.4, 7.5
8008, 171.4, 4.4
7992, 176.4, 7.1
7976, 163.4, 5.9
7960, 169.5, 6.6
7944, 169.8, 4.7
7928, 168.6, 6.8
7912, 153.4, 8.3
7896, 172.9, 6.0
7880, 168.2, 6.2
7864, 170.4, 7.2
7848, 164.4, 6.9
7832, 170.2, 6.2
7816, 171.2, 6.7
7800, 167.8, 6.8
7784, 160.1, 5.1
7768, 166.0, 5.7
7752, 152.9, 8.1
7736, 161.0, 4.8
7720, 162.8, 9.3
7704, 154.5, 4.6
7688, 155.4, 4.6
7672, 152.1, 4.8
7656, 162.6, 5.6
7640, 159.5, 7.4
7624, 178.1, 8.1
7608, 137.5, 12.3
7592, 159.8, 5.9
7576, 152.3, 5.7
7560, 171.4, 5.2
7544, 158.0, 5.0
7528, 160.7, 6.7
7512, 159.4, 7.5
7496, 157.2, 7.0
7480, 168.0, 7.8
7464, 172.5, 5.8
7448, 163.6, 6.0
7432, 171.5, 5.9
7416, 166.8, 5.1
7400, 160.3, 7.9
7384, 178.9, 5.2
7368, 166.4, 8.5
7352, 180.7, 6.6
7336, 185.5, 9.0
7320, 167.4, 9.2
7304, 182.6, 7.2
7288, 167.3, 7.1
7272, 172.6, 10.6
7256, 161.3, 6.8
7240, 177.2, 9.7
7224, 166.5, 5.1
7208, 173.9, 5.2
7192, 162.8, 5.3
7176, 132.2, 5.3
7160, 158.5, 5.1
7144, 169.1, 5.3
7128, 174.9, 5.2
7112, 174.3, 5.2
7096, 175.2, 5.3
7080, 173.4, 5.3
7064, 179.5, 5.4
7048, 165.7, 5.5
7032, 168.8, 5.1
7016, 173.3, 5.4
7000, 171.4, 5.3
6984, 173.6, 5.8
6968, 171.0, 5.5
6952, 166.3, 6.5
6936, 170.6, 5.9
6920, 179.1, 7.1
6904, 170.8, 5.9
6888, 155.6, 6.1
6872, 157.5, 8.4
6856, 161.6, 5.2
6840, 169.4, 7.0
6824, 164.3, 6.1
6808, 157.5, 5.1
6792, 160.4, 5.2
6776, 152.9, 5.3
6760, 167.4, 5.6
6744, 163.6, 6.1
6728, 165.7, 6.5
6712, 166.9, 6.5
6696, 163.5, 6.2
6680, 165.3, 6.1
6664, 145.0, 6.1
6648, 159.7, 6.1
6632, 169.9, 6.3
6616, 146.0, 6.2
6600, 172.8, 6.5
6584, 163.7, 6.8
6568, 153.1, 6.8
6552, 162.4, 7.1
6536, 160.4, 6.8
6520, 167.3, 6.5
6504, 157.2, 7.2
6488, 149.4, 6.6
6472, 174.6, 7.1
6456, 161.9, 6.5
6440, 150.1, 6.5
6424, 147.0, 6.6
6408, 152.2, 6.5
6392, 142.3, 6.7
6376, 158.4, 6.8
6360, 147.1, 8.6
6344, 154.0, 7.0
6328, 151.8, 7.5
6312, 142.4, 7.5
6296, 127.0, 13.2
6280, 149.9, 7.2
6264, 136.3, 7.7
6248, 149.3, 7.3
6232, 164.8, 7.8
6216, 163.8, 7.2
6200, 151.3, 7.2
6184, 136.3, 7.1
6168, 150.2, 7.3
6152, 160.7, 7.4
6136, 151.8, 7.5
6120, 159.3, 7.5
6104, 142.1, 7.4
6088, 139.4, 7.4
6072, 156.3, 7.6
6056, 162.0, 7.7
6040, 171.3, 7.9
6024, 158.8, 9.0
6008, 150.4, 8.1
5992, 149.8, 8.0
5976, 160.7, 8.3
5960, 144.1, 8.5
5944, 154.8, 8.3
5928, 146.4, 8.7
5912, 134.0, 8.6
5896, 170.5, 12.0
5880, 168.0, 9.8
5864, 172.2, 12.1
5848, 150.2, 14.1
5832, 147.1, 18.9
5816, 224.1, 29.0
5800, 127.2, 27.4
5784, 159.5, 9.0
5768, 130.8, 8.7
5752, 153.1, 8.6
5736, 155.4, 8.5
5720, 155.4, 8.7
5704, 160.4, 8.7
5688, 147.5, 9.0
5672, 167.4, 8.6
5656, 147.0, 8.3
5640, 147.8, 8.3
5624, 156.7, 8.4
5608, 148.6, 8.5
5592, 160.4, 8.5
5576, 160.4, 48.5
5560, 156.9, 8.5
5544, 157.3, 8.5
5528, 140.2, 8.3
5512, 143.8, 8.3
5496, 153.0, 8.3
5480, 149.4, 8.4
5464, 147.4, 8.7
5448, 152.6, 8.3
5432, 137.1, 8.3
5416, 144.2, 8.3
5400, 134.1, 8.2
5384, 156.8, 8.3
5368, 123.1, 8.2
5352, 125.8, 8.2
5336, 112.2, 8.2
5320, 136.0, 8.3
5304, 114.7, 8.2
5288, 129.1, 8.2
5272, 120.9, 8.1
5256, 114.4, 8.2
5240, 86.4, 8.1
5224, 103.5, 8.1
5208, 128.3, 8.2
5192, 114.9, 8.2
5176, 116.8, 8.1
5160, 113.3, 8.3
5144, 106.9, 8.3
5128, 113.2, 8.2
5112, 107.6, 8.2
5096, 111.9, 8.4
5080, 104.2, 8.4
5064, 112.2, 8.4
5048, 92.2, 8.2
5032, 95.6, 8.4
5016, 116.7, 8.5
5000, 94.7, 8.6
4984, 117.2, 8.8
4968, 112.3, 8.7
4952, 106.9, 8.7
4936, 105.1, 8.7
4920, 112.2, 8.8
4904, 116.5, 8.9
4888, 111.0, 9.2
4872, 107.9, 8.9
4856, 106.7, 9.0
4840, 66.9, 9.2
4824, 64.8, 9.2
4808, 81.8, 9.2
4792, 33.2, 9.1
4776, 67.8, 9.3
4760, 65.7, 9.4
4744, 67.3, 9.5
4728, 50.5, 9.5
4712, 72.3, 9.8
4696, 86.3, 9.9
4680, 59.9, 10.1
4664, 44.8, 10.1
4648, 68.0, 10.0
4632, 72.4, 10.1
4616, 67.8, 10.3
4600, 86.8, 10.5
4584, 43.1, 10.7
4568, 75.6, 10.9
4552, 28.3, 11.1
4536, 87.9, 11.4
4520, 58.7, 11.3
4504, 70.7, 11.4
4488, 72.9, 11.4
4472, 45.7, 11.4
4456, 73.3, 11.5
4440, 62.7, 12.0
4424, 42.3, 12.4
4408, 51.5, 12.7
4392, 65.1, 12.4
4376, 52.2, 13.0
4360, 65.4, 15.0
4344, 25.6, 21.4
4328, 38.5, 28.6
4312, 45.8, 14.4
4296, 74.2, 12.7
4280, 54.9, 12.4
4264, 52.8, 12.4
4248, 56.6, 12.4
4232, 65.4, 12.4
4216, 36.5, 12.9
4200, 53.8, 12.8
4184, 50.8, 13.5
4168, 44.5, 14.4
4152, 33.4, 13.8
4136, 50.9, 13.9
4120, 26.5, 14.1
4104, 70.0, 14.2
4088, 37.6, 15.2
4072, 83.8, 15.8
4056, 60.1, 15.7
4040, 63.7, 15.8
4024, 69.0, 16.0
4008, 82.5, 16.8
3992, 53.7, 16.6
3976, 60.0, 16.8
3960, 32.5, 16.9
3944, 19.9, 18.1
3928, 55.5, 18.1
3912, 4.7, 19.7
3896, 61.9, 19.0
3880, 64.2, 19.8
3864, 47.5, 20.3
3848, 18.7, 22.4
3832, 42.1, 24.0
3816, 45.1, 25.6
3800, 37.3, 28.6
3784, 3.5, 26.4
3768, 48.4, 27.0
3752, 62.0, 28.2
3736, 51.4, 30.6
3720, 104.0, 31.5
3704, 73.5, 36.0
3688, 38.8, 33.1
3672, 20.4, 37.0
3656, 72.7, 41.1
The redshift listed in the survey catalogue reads 0.217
